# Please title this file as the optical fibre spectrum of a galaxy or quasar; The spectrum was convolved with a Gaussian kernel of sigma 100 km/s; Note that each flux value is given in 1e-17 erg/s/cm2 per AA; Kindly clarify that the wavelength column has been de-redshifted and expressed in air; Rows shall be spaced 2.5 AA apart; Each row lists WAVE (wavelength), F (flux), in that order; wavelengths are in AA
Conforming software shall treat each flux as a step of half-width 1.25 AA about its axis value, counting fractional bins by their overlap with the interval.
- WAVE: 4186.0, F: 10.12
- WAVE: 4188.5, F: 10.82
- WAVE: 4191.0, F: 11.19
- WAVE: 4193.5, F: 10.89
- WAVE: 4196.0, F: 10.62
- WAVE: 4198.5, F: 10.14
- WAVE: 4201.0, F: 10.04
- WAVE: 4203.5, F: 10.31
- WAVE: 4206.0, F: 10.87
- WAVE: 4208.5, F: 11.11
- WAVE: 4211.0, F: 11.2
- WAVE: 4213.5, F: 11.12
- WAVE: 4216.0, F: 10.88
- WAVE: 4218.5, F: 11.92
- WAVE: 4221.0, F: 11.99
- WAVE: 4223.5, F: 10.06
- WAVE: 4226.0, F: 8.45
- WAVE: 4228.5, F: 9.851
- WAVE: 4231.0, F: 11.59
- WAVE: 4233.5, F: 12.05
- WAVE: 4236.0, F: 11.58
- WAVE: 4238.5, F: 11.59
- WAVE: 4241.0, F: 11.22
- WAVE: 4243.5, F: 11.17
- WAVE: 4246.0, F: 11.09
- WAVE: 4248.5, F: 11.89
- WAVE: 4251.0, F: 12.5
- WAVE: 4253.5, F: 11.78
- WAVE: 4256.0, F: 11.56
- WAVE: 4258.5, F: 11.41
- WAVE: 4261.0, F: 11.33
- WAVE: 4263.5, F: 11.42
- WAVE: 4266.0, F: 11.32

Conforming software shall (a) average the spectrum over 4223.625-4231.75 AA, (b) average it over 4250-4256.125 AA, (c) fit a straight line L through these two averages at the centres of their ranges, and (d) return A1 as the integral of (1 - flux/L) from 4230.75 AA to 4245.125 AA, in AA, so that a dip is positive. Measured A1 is -1.1 AA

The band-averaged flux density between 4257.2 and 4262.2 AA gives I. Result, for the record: 11.4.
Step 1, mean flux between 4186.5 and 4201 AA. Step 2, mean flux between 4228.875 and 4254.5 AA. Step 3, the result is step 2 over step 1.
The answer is 1.09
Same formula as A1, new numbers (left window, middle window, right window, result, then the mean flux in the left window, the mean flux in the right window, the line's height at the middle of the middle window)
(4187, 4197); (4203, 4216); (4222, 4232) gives -0.7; 10.9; 10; 10.4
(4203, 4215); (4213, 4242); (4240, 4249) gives 0.3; 11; 11.3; 11.1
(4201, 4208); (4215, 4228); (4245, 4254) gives 0.5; 10.5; 11.8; 11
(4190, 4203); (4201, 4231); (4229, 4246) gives 0.7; 10.5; 11.4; 11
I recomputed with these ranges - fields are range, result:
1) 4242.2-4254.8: 11.7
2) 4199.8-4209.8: 10.6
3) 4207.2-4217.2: 11.1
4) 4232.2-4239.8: 11.7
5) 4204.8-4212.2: 11.1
